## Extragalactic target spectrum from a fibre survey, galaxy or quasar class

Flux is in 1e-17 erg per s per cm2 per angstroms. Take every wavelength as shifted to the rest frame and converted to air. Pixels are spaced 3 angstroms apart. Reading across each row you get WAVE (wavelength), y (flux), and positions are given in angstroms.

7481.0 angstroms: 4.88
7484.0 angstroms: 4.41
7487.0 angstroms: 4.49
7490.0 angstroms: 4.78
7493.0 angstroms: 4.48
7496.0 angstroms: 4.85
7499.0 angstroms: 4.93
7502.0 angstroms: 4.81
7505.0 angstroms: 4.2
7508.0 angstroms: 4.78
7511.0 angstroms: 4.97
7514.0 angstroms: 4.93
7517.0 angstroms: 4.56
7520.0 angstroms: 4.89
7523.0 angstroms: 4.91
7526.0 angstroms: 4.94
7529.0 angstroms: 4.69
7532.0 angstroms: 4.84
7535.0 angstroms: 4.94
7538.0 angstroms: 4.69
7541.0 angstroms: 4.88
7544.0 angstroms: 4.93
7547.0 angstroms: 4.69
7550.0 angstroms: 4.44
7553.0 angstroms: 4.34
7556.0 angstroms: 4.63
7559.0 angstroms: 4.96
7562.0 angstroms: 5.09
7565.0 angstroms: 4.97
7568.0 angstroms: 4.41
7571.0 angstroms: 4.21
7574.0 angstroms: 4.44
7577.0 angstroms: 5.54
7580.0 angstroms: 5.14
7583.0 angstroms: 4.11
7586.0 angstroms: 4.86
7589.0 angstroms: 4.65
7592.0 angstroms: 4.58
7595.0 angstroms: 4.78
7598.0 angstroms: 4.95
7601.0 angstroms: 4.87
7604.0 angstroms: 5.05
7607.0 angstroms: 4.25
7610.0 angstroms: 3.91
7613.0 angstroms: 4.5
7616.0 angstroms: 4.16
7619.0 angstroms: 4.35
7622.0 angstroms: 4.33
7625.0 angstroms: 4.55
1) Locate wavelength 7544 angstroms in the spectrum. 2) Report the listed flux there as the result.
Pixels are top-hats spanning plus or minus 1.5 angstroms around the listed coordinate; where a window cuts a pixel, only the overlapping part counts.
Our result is 4.93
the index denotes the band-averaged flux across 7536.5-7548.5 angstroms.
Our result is 4.8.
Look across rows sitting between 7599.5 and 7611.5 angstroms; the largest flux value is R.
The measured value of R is 5.05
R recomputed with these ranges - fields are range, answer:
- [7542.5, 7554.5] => 4.93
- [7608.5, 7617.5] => 4.5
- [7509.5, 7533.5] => 4.97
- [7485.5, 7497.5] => 4.85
